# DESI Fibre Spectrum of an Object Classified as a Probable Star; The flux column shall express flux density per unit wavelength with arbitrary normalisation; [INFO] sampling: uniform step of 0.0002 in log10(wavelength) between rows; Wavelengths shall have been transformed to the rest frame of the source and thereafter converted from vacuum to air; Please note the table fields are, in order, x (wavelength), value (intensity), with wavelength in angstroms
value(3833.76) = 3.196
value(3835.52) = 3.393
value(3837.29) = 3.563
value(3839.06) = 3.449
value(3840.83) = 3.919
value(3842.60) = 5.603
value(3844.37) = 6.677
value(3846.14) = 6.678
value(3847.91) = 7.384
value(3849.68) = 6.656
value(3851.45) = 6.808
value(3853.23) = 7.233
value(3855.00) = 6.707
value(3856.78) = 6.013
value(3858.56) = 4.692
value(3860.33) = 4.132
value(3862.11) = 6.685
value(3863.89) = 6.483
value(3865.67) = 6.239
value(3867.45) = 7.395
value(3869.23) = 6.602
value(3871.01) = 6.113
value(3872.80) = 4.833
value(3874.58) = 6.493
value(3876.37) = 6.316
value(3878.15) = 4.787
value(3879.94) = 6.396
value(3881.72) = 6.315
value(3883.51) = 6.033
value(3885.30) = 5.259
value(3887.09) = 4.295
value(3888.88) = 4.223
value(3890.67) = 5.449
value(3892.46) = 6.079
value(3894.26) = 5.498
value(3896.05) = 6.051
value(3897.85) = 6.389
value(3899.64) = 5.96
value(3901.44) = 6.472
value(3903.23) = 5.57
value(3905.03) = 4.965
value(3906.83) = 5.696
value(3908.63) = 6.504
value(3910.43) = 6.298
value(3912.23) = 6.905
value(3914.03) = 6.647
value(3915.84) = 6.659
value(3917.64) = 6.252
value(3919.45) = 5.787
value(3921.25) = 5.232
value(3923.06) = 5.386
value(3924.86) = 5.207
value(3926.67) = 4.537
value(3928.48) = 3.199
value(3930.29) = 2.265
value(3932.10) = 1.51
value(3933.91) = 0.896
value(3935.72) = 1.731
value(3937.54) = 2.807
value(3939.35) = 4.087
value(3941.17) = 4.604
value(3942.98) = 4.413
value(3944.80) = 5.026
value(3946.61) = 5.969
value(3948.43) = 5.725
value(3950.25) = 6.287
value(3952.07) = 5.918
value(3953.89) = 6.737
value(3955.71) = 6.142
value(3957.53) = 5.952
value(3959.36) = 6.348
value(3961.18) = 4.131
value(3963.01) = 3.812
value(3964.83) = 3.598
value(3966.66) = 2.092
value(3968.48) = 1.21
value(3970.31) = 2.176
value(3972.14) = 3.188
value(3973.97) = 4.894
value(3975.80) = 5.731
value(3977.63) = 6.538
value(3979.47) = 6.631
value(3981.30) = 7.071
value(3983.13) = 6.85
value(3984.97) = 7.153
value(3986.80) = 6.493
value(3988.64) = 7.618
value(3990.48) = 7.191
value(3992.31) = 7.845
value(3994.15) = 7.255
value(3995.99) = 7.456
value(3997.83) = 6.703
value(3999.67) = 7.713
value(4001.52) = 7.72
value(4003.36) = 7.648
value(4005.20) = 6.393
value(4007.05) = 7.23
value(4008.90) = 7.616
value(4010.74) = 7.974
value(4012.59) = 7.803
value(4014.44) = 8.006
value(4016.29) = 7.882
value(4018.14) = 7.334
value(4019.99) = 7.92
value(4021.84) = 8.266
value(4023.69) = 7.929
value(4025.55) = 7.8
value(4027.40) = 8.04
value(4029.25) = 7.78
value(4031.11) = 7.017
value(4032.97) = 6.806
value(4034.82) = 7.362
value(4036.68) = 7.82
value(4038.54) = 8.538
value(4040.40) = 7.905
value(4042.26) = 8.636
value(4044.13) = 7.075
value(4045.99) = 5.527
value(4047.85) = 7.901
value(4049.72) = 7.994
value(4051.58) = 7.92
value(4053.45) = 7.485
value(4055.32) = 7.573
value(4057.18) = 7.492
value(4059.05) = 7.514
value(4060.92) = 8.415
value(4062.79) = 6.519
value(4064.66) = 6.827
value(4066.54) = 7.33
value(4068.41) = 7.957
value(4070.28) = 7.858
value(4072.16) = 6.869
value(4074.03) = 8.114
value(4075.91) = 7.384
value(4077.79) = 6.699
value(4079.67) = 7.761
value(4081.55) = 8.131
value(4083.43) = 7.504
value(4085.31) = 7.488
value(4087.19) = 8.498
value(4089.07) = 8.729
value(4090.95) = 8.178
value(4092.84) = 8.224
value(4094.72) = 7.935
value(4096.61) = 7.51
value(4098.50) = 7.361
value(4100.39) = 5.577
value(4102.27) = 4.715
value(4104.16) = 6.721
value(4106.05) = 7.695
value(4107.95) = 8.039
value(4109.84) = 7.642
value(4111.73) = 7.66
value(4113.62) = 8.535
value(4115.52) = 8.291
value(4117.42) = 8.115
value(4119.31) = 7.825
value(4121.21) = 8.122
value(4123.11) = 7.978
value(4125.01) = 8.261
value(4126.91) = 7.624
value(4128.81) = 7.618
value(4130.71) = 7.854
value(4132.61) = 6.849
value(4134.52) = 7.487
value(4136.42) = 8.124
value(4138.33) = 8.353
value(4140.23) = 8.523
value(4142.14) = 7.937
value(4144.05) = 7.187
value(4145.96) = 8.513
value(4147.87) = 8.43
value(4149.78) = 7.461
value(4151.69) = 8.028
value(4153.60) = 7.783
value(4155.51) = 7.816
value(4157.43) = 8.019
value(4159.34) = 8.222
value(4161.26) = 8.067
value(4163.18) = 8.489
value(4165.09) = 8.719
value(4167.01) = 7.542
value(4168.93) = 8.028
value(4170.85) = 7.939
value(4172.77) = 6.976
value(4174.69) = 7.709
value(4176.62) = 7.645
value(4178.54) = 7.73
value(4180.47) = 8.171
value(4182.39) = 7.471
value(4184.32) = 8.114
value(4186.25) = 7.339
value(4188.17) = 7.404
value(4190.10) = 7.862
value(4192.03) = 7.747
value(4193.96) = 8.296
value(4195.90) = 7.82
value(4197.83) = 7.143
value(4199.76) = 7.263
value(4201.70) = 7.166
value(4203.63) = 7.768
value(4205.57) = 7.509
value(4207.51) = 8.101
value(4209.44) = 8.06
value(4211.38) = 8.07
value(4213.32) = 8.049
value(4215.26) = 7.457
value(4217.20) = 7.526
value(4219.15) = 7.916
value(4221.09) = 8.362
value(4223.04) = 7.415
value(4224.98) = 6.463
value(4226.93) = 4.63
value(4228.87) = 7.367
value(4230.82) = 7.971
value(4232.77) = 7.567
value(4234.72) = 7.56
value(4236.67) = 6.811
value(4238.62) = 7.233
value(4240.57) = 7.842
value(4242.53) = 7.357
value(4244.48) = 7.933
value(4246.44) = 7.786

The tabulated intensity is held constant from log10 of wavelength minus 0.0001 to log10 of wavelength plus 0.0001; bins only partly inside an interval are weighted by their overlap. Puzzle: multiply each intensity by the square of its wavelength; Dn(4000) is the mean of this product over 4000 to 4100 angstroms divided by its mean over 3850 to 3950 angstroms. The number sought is 1.53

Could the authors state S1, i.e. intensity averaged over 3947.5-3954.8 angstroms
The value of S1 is 6.16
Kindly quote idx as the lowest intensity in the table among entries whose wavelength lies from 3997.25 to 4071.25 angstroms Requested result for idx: 5.527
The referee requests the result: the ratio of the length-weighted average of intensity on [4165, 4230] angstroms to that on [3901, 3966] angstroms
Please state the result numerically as 1.53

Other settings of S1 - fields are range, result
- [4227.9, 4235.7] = 7.61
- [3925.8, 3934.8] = 2.48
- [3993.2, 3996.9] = 7.36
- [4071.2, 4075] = 7.49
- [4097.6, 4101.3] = 6.46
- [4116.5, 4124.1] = 8.01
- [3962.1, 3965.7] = 3.71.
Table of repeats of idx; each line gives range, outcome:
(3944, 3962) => 4.131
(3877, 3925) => 4.223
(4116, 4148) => 6.849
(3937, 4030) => 1.21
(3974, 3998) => 5.731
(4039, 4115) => 4.715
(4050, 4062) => 7.485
